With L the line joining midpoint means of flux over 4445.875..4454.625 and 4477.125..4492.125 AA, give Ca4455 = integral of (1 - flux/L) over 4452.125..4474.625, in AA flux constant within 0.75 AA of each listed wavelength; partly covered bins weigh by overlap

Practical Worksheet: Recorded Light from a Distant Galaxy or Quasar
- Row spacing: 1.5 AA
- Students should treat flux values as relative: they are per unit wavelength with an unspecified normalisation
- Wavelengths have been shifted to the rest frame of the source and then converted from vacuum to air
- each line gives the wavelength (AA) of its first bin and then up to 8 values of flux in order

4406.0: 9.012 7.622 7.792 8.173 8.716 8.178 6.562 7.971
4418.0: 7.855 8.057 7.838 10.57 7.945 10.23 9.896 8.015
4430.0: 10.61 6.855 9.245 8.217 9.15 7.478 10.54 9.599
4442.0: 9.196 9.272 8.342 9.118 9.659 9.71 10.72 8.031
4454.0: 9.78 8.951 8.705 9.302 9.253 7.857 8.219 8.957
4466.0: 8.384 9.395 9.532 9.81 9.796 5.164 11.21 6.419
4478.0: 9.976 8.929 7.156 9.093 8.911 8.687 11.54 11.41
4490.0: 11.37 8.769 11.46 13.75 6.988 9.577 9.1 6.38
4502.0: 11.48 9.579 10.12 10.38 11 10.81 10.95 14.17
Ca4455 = 1.7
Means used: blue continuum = 9.5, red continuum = 9.56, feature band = 8.8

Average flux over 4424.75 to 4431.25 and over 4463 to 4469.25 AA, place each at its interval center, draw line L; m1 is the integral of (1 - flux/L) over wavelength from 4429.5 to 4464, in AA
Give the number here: 0.7 AA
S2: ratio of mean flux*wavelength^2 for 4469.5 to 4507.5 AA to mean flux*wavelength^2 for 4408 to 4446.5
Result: 1.1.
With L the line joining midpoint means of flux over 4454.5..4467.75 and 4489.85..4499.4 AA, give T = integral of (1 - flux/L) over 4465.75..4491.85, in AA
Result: 0.7 AA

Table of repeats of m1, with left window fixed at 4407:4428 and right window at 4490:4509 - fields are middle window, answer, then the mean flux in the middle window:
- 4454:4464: 0.41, 8.8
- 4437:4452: -0.78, 9.37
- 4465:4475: 0.55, 8.88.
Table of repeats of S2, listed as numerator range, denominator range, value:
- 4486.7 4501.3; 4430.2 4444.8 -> 1.15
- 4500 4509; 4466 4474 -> 1.15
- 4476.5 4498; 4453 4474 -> 1.11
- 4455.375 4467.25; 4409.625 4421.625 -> 1.12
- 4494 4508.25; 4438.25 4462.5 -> 1.08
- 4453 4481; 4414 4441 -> 1.03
